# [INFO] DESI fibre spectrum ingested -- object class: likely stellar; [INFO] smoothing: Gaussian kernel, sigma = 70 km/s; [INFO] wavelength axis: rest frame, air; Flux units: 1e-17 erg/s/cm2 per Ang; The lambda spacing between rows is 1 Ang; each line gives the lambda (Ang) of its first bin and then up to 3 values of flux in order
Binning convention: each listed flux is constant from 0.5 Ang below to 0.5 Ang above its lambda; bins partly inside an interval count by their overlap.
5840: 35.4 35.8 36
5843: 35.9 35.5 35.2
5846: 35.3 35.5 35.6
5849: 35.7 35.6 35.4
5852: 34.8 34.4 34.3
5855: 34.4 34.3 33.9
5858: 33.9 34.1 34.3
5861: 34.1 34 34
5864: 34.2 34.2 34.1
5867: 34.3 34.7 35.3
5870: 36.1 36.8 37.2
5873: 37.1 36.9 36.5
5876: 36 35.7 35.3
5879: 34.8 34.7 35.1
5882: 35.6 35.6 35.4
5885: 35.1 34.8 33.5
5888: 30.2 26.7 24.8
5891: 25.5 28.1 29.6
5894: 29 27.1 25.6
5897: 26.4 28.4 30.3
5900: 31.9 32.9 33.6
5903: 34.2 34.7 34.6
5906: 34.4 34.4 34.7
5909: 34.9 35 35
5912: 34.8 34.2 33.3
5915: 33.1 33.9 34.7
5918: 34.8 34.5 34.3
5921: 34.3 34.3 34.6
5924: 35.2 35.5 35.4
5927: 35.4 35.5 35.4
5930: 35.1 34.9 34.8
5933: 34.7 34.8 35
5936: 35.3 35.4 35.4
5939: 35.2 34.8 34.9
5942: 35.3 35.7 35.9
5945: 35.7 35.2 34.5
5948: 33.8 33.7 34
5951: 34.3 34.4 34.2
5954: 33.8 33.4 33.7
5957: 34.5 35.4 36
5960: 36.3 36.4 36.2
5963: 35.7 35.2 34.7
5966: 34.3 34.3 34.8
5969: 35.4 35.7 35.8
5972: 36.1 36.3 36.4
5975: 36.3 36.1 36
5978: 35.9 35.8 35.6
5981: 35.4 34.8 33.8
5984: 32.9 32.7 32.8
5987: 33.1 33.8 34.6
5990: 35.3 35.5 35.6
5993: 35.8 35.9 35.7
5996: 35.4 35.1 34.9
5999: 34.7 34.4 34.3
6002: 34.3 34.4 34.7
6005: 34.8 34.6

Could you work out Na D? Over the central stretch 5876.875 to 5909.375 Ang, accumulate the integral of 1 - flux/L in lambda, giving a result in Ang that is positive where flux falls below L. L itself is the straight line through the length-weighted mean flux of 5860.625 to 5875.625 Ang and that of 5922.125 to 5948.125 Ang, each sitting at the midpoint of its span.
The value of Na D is 3.0 Ang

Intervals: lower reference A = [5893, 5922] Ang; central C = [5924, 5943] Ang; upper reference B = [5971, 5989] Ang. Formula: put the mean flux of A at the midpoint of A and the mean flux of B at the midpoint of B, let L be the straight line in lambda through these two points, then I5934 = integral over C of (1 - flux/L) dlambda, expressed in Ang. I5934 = -0.9 Ang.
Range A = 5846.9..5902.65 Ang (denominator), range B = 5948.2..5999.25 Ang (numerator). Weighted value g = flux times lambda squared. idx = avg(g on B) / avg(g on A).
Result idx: 1.1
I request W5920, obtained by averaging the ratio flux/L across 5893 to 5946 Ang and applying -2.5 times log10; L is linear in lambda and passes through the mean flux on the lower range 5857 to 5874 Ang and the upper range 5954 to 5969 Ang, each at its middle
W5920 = 0.03 mag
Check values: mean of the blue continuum 34.9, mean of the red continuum 35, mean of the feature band 33.9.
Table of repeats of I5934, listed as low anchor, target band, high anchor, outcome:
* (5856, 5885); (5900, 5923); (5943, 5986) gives 0.5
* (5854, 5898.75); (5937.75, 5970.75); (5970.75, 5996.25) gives -0.3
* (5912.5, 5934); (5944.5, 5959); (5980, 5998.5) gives 0.1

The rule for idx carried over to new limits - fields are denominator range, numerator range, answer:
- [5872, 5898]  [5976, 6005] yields 1.12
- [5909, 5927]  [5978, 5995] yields 1.03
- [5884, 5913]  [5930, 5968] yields 1.13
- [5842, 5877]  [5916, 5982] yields 1.03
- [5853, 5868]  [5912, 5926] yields 1.03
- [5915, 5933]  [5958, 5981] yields 1.04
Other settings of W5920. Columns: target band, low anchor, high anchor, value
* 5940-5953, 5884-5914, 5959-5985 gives -0.02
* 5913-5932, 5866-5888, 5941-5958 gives 0.01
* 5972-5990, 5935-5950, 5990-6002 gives 0.01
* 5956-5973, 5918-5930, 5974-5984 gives 0.00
